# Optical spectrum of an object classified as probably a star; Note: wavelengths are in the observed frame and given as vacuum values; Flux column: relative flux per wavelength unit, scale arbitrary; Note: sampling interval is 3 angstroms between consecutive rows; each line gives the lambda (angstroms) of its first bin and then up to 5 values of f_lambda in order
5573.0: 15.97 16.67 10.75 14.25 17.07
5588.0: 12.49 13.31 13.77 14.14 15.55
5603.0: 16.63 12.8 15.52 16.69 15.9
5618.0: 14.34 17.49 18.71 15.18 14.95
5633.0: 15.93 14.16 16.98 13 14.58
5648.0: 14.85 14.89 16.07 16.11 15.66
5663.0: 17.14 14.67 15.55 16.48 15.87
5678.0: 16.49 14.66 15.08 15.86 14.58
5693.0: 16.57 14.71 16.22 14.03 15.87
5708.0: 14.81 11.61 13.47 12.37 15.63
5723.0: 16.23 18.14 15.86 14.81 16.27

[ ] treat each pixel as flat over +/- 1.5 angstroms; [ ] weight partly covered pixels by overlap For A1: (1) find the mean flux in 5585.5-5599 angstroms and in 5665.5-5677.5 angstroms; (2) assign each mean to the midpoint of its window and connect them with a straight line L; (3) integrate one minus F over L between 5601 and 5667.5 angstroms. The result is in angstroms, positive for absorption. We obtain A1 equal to -3.3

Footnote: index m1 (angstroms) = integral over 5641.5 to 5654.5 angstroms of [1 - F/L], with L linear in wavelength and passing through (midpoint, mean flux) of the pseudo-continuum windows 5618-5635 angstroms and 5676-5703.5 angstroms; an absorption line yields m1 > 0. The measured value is 1.0 angstroms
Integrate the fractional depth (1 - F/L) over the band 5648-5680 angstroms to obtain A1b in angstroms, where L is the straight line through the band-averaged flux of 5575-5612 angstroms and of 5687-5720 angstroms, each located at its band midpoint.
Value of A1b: -2.9 angstroms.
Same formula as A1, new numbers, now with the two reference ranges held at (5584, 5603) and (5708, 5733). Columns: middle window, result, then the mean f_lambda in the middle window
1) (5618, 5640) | -2.2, 16.1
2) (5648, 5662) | -1.0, 15.6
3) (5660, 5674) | -1.2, 15.9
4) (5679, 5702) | -1.0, 15.3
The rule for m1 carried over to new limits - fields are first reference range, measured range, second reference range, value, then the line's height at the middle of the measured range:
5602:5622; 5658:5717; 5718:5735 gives 2.62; 15.9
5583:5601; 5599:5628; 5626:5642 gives -2.15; 14.8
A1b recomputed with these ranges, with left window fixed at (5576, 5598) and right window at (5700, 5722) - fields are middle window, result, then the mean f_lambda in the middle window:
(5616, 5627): -2.09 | 16.6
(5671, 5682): -1.48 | 15.9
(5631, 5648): -1.17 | 14.9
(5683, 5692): -0.78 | 15.3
